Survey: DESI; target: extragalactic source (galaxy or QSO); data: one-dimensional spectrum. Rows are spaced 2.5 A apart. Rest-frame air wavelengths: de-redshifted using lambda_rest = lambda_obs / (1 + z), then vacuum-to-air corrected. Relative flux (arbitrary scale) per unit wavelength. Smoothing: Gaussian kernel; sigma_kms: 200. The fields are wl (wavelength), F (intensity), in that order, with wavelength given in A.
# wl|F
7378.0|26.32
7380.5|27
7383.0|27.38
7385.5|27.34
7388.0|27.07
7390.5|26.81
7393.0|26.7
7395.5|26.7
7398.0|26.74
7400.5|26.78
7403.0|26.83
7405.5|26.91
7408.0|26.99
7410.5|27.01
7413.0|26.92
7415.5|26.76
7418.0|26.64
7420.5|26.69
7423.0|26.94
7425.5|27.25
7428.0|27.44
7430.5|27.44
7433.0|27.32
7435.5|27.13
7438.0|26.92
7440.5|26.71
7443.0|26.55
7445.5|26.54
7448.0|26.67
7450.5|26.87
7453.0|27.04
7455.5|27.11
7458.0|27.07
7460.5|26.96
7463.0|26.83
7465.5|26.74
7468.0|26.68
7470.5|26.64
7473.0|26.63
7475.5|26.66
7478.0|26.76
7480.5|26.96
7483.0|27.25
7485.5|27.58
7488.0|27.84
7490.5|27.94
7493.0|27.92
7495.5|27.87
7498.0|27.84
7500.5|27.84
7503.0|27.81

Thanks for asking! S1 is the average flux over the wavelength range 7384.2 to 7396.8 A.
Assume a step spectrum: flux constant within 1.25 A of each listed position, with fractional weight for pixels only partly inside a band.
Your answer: 26.9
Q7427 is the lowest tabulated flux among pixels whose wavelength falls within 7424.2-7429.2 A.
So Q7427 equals 27.25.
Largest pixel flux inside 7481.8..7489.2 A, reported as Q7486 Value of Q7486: 27.84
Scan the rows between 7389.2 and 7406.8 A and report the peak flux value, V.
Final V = 26.91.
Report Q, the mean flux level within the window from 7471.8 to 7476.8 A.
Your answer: 26.6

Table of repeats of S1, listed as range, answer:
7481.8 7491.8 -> 27.7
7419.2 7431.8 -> 27.2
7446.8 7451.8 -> 26.8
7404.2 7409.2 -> 26.9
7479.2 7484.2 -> 27.1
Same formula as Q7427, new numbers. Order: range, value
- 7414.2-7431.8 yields 26.64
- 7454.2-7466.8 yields 26.74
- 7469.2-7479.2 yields 26.63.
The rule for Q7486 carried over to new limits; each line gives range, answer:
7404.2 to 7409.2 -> 26.99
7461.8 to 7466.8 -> 26.83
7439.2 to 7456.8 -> 27.11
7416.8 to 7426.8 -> 27.25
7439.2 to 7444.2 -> 26.71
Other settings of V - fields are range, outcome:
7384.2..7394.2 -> 27.34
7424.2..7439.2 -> 27.44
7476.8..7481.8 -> 26.96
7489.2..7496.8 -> 27.94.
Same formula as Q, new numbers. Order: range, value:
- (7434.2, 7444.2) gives 26.8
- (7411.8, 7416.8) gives 26.8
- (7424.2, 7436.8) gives 27.3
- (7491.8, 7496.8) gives 27.9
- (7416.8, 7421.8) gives 26.7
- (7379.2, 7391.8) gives 27.1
